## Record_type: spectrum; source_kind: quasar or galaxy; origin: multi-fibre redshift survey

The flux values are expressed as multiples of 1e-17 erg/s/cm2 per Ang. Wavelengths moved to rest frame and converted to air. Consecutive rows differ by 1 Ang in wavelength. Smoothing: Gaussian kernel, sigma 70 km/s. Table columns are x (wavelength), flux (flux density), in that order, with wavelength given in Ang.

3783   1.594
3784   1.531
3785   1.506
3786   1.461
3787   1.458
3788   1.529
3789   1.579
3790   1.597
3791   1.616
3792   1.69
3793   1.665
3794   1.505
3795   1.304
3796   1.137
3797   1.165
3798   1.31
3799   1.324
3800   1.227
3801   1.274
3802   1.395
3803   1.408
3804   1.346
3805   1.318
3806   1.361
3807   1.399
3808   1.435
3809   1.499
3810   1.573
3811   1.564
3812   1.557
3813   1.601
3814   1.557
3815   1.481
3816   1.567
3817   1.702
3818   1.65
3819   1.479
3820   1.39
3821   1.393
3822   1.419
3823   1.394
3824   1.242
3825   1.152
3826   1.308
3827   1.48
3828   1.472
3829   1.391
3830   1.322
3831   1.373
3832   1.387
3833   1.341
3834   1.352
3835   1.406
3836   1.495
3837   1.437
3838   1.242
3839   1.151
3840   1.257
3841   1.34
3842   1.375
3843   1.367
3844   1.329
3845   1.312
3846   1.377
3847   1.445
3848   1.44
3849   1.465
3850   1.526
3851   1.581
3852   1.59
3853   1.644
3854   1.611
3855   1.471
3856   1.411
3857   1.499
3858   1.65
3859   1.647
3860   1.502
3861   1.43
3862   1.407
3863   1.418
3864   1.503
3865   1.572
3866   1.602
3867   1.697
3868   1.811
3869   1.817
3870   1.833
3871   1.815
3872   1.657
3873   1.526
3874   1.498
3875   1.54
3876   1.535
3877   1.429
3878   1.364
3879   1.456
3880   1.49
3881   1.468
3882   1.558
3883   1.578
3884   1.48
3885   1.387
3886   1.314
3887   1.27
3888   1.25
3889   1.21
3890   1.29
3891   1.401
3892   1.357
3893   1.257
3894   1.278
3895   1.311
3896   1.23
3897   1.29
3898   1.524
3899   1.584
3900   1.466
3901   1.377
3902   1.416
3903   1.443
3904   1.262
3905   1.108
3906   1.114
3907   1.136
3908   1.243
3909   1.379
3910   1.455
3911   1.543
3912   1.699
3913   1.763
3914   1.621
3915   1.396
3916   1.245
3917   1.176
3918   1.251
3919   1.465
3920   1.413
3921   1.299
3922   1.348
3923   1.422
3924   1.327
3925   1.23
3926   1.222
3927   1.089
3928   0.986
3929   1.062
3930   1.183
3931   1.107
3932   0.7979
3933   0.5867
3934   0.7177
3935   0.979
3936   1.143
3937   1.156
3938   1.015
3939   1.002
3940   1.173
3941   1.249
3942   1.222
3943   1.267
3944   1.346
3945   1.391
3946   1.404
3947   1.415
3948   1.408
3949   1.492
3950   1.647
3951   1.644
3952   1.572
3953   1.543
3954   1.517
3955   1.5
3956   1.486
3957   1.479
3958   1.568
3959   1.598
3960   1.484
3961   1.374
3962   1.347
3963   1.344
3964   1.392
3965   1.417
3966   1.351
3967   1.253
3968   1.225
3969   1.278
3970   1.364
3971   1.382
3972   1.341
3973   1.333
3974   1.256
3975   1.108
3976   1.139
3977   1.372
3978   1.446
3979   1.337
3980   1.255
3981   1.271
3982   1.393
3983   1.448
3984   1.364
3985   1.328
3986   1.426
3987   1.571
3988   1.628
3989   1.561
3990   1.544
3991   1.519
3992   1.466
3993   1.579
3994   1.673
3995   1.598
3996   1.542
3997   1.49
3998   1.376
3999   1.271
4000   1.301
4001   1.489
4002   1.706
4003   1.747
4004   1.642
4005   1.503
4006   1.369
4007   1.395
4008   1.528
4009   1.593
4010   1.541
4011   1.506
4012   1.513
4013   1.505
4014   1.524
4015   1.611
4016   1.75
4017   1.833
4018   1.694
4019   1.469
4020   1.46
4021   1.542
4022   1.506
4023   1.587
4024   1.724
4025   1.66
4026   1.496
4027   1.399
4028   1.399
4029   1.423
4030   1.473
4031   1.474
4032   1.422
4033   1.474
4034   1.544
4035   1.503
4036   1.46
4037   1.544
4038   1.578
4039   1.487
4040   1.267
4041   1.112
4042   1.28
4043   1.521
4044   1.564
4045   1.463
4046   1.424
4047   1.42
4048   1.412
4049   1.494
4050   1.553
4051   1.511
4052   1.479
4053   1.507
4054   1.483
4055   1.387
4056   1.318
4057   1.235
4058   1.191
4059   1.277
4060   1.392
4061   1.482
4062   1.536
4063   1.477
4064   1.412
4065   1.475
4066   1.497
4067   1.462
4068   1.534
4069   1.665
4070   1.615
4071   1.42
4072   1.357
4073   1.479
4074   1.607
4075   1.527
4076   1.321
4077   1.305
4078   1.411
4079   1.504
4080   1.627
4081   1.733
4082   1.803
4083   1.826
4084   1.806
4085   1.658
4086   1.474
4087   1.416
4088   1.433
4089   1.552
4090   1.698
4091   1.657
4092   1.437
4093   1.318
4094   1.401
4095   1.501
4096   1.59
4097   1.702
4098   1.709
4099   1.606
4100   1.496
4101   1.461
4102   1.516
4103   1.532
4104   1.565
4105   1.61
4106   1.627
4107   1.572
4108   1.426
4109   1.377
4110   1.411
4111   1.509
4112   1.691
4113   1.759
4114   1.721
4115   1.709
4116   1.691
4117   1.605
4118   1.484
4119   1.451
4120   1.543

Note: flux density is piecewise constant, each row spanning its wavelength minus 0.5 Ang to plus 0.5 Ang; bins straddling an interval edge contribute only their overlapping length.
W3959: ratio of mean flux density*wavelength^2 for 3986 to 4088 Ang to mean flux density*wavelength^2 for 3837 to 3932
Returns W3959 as 1.15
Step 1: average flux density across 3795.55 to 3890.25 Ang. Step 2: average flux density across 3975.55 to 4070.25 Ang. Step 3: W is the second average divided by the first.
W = 1.02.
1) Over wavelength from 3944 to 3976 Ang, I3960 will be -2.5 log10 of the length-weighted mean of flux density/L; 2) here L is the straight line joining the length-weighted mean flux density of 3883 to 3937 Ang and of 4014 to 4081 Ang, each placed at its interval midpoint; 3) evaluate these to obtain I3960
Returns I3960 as -0.045 mag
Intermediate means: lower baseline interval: 1.28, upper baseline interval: 1.48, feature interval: 1.41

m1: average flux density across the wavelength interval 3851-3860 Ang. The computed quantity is 1.56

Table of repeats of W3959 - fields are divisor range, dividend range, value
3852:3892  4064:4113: 1.14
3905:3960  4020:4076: 1.19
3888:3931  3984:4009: 1.19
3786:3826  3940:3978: 1.04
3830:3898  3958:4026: 1.08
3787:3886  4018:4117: 1.16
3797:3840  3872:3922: 1.03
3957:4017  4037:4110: 1.08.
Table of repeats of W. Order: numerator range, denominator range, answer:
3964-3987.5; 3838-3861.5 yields 0.92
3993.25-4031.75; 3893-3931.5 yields 1.16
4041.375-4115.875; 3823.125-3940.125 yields 1.10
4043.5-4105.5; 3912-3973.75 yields 1.15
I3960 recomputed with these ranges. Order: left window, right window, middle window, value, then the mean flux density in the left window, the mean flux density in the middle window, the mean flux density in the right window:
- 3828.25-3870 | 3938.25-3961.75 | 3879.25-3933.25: 0.094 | 1.47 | 1.32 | 1.42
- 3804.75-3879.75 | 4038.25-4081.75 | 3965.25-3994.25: 0.057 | 1.48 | 1.38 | 1.45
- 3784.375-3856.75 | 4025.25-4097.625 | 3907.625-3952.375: 0.140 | 1.43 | 1.28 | 1.48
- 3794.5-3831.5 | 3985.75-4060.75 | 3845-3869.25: -0.085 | 1.4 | 1.54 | 1.49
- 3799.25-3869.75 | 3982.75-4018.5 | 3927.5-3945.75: 0.357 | 1.45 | 1.08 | 1.53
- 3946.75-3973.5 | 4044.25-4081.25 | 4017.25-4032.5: -0.052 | 1.44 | 1.52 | 1.46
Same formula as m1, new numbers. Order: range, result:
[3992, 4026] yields 1.55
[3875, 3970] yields 1.33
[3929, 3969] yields 1.3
